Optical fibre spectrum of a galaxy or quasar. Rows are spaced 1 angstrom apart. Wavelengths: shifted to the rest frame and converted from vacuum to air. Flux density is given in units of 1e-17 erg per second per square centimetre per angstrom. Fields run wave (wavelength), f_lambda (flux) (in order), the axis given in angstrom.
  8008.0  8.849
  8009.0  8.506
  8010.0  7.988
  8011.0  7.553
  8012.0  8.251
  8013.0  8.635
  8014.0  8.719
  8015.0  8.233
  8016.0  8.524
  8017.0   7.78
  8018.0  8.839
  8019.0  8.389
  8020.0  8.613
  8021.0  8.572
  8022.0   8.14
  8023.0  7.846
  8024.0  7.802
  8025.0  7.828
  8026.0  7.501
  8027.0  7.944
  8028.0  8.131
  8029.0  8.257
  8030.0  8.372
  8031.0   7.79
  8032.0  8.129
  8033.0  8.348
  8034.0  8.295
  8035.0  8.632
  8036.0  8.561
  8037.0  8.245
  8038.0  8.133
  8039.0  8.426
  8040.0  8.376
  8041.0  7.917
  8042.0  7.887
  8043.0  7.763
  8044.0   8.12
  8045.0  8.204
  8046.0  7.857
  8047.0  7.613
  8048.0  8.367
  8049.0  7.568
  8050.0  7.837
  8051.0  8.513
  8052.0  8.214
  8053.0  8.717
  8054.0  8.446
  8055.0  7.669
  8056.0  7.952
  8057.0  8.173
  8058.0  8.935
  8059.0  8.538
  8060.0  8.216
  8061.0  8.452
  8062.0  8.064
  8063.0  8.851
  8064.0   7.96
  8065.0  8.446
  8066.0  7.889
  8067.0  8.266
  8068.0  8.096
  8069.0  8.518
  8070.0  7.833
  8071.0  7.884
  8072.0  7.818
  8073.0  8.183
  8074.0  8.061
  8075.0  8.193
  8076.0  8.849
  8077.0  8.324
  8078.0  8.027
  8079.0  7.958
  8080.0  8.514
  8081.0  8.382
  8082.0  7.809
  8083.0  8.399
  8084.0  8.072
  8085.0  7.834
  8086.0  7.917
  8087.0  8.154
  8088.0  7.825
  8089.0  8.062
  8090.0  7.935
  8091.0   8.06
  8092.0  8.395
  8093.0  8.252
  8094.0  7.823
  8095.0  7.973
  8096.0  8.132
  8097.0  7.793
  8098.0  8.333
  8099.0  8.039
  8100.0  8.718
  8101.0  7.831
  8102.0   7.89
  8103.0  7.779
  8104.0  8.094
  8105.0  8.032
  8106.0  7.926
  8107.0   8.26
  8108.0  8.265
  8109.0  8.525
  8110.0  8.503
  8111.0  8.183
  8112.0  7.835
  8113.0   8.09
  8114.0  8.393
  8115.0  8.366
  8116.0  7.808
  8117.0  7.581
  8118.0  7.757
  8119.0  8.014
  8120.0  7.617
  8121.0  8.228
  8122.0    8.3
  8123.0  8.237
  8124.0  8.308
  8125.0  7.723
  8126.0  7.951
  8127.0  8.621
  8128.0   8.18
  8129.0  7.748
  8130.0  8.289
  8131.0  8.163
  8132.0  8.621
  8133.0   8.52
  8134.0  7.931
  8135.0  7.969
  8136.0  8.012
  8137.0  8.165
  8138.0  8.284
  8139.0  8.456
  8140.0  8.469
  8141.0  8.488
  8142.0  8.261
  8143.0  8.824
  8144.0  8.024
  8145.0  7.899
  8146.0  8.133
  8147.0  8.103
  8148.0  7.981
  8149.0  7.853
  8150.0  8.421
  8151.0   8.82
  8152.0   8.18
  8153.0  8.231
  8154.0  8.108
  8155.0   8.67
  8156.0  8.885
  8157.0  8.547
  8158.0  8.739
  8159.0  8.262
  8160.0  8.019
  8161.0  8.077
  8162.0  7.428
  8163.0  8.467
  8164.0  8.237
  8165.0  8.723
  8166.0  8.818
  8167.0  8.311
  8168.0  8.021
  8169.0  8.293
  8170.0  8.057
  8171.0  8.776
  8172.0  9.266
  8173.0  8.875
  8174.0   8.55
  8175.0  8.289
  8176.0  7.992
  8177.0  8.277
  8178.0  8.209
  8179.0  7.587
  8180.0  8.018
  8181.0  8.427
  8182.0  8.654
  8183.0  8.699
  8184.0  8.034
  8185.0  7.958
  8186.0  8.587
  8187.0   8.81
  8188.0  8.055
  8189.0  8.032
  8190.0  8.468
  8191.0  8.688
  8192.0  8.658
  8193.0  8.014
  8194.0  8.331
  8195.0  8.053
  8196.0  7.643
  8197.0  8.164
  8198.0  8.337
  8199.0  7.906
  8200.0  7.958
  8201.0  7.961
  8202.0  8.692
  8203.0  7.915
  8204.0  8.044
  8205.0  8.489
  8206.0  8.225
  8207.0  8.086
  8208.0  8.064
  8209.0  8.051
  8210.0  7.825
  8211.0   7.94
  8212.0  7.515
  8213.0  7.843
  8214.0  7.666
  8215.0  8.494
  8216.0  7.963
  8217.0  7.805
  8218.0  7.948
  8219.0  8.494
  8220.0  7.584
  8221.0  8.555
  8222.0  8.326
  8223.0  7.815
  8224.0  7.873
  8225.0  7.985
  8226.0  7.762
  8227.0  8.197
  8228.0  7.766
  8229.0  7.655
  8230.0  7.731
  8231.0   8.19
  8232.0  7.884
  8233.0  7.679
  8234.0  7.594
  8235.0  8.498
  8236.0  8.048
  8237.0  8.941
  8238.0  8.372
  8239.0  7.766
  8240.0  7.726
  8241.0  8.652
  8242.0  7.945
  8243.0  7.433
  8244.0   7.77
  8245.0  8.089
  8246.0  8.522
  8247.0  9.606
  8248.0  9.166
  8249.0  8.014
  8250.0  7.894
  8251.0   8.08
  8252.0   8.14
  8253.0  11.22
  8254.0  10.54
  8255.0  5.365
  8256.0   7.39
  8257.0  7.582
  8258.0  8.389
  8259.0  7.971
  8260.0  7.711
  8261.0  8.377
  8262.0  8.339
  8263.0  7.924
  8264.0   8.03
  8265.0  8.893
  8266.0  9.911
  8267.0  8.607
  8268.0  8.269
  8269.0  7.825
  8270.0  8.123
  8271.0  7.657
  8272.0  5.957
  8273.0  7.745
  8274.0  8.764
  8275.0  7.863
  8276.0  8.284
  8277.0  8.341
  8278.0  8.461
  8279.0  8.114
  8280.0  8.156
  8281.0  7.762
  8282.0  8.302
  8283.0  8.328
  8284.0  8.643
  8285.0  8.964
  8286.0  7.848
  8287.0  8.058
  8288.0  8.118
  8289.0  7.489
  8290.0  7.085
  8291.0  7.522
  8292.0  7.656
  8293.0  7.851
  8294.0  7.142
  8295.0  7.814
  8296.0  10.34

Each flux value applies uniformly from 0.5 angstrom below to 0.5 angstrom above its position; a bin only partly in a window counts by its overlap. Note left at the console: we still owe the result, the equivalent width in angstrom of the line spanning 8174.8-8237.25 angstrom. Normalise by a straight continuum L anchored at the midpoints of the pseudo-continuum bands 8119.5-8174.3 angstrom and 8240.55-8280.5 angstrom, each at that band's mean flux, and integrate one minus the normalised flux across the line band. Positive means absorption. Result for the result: 1.2 angstrom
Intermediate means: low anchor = 8.29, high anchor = 8.23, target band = 8.11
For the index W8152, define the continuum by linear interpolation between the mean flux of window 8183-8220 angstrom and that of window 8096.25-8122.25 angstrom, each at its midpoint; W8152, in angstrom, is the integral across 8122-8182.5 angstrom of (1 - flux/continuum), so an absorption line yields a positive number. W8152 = -1.4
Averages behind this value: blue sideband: 8.08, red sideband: 8.13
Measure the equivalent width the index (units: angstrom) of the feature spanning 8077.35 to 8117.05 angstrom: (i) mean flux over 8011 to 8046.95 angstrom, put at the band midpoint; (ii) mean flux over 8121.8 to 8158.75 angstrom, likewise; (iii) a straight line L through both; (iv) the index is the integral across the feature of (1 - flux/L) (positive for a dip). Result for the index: 0.7 angstrom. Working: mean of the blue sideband 8.19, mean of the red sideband 8.27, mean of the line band 8.1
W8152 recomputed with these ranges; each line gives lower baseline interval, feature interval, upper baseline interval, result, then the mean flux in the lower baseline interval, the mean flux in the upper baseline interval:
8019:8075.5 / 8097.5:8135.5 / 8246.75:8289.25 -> 0.3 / 8.16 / 8.23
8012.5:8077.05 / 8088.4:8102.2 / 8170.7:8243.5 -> 0.2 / 8.2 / 8.14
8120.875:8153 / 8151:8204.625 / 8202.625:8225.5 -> -1.3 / 8.22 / 8.02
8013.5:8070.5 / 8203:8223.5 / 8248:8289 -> 0.4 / 8.2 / 8.2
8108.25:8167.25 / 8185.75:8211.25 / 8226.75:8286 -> 0.0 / 8.23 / 8.19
